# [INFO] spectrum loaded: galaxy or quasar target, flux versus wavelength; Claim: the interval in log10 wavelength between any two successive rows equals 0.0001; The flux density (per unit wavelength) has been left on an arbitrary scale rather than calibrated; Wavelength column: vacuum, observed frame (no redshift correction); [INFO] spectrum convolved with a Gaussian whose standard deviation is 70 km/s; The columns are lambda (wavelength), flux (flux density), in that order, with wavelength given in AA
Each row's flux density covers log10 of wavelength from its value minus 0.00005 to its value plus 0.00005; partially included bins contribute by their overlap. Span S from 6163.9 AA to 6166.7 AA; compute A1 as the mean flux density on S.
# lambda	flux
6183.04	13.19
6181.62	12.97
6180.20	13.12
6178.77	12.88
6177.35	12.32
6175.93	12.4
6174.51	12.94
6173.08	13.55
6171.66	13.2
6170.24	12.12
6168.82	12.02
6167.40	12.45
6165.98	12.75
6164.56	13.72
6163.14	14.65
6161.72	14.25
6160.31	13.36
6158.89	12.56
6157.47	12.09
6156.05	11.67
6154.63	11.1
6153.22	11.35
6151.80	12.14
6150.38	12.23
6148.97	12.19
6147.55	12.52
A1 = 13.2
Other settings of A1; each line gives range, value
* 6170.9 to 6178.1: 12.9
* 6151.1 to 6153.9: 11.7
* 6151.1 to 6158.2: 11.7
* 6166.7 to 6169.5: 12.2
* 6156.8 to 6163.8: 13.4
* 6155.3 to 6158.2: 11.8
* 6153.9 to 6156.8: 11.4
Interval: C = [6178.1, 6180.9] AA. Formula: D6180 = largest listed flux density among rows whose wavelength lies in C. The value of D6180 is 13.12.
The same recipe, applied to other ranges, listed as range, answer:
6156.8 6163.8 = 14.65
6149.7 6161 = 13.36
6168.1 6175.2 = 13.55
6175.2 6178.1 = 12.4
